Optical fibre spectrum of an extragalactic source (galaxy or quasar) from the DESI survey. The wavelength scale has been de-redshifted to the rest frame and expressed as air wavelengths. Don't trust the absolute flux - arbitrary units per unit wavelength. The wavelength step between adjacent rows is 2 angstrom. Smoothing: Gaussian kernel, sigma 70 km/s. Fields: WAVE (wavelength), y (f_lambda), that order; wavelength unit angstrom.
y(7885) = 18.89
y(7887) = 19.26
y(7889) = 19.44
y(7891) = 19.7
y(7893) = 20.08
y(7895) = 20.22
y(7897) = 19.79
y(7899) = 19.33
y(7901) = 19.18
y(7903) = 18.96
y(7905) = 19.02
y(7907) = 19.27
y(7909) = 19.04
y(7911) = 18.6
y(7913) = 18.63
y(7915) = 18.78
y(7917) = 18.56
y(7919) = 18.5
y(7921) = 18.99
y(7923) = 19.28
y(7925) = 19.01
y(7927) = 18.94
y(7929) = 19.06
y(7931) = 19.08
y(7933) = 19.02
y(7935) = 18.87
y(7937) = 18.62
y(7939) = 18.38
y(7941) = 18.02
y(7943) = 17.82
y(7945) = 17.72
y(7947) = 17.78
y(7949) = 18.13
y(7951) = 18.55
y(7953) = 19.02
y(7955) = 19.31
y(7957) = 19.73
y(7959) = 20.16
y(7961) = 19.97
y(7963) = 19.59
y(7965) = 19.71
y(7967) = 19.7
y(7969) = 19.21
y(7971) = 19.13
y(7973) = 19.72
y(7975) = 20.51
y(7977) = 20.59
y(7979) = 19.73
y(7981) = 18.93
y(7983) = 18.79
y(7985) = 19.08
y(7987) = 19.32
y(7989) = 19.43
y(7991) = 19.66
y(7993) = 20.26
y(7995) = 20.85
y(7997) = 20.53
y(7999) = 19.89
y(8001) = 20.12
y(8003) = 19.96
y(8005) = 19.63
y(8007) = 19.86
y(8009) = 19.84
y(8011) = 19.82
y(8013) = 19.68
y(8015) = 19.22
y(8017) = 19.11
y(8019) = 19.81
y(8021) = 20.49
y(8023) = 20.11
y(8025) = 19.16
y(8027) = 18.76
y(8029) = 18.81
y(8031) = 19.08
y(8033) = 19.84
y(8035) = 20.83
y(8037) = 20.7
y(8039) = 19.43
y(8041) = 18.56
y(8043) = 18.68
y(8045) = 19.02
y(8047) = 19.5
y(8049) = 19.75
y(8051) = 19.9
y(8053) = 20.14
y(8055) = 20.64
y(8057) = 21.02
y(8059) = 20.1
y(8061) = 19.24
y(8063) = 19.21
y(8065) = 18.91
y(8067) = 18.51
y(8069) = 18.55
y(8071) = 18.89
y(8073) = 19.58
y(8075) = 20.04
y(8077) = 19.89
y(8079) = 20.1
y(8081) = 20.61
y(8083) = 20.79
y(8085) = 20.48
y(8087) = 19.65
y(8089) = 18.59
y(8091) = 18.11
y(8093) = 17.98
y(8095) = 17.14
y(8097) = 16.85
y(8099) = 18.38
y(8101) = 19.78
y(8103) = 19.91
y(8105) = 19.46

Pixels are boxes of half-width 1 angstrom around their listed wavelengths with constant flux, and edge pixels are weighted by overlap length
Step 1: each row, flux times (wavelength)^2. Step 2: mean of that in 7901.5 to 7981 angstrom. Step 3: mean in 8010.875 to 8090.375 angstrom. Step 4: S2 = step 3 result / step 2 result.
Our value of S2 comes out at 1.06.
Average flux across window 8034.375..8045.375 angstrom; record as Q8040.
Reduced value 19.5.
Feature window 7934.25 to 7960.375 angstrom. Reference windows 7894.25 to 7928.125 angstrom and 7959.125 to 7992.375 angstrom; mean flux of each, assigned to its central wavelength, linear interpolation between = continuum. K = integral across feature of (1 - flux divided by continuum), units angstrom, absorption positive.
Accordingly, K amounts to 1.0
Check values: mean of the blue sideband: 19.1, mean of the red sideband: 19.6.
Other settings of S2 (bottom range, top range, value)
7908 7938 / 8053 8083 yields 1.08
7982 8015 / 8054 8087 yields 1.02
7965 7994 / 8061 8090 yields 1.02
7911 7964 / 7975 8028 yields 1.07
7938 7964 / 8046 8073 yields 1.07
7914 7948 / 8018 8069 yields 1.08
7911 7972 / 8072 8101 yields 1.05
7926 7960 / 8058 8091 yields 1.08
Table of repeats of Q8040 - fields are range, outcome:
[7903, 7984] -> 19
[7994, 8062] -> 19.8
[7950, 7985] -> 19.5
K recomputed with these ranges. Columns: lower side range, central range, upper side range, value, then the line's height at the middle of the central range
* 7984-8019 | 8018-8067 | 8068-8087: 0.5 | 19.8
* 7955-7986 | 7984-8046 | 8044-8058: 0.5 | 19.8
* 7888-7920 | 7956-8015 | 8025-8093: -1.2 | 19.4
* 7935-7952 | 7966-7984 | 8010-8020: -0.8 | 18.8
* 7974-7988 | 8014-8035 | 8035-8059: 0.2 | 19.7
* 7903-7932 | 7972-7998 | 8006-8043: -0.6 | 19.3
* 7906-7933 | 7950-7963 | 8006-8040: -0.2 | 19.2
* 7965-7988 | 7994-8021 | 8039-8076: -0.5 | 19.5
